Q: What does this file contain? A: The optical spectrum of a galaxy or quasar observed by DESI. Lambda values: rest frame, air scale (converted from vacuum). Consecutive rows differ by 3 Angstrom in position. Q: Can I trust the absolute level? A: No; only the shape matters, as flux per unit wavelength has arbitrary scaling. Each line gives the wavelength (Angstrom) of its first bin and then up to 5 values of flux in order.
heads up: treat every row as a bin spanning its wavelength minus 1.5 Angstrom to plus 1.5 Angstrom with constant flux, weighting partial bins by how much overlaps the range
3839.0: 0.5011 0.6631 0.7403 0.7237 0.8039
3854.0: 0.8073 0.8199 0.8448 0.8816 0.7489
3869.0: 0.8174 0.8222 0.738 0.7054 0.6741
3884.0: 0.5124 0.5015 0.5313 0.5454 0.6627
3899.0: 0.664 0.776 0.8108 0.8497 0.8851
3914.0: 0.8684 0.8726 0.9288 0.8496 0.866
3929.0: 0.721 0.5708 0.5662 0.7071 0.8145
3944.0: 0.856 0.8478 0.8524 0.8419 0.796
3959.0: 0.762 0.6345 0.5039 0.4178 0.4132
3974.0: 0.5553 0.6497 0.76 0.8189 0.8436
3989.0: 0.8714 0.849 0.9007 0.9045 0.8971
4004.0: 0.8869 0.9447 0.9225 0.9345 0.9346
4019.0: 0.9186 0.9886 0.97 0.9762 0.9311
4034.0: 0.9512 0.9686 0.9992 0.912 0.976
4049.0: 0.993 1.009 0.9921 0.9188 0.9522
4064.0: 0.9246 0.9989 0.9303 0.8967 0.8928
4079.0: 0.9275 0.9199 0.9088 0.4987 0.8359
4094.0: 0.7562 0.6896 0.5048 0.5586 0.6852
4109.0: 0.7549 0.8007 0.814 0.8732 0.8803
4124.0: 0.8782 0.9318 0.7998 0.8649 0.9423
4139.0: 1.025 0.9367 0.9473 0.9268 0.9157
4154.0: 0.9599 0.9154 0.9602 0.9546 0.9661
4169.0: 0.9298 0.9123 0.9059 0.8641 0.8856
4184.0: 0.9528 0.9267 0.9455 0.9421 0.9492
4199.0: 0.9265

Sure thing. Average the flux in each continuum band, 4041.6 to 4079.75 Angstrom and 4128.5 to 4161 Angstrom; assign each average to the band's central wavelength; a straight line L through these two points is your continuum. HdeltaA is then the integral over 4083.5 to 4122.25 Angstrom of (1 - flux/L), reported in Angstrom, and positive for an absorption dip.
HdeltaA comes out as 8.4 Angstrom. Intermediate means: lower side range 0.948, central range 0.735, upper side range 0.926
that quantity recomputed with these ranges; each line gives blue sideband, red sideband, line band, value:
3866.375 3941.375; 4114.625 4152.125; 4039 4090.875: -4.00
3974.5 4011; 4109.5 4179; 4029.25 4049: -2.18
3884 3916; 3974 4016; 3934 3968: 2.15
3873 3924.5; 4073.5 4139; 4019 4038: -4.55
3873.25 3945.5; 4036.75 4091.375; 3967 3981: 4.36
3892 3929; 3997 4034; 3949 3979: 7.79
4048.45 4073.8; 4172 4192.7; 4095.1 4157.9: 6.50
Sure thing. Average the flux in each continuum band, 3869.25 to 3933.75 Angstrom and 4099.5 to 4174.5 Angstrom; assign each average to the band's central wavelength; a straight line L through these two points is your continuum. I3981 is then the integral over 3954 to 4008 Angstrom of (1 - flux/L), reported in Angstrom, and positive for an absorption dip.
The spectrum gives 2.5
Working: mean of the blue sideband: 0.732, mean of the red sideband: 0.871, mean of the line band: 0.744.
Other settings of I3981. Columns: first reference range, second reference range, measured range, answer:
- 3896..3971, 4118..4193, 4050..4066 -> -2.2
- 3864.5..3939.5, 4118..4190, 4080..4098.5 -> 2.1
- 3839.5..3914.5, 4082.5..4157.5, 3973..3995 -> -0.2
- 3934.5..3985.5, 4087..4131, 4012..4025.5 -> -4.3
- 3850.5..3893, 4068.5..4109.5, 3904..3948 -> -4.1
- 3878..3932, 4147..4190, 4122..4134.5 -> 0.4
